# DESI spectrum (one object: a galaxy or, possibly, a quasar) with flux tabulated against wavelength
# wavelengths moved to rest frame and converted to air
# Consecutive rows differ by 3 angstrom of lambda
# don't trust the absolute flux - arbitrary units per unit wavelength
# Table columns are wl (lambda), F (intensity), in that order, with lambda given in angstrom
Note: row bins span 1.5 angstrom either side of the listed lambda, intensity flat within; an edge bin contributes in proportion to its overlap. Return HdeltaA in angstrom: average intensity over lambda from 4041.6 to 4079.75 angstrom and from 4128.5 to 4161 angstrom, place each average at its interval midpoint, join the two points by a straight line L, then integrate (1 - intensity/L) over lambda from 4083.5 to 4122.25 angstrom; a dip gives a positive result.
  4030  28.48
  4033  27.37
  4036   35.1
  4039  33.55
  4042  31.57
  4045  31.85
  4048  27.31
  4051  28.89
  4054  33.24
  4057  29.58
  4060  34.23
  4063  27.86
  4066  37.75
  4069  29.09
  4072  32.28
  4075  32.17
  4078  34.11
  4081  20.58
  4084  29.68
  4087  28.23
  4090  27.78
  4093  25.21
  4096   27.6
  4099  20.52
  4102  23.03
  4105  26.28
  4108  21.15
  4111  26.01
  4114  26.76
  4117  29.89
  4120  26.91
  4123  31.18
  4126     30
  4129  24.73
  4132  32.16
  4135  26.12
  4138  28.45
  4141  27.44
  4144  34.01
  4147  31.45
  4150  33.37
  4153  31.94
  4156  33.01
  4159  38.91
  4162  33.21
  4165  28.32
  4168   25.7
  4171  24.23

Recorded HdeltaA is 6.5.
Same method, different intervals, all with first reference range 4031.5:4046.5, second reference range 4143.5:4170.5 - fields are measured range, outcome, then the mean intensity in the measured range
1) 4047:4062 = 0.6 angstrom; 30.7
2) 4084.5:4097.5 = 1.8 angstrom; 27.4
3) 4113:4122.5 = 1.1 angstrom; 28.3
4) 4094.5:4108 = 3.3 angstrom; 24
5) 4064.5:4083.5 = 0.6 angstrom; 30.9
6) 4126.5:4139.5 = 1.6 angstrom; 28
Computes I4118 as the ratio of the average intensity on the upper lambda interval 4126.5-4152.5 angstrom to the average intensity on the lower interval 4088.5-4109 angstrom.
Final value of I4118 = 1.21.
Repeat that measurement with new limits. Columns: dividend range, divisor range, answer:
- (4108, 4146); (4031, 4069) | 0.90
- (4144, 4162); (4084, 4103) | 1.31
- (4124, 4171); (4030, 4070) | 0.97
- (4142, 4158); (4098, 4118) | 1.32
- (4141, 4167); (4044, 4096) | 1.09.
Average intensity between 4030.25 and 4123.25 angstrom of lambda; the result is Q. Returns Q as 28.9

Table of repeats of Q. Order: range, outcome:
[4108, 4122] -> 26.9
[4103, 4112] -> 24.3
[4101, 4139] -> 27.2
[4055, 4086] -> 30.7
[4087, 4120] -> 25.6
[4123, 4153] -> 29.9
